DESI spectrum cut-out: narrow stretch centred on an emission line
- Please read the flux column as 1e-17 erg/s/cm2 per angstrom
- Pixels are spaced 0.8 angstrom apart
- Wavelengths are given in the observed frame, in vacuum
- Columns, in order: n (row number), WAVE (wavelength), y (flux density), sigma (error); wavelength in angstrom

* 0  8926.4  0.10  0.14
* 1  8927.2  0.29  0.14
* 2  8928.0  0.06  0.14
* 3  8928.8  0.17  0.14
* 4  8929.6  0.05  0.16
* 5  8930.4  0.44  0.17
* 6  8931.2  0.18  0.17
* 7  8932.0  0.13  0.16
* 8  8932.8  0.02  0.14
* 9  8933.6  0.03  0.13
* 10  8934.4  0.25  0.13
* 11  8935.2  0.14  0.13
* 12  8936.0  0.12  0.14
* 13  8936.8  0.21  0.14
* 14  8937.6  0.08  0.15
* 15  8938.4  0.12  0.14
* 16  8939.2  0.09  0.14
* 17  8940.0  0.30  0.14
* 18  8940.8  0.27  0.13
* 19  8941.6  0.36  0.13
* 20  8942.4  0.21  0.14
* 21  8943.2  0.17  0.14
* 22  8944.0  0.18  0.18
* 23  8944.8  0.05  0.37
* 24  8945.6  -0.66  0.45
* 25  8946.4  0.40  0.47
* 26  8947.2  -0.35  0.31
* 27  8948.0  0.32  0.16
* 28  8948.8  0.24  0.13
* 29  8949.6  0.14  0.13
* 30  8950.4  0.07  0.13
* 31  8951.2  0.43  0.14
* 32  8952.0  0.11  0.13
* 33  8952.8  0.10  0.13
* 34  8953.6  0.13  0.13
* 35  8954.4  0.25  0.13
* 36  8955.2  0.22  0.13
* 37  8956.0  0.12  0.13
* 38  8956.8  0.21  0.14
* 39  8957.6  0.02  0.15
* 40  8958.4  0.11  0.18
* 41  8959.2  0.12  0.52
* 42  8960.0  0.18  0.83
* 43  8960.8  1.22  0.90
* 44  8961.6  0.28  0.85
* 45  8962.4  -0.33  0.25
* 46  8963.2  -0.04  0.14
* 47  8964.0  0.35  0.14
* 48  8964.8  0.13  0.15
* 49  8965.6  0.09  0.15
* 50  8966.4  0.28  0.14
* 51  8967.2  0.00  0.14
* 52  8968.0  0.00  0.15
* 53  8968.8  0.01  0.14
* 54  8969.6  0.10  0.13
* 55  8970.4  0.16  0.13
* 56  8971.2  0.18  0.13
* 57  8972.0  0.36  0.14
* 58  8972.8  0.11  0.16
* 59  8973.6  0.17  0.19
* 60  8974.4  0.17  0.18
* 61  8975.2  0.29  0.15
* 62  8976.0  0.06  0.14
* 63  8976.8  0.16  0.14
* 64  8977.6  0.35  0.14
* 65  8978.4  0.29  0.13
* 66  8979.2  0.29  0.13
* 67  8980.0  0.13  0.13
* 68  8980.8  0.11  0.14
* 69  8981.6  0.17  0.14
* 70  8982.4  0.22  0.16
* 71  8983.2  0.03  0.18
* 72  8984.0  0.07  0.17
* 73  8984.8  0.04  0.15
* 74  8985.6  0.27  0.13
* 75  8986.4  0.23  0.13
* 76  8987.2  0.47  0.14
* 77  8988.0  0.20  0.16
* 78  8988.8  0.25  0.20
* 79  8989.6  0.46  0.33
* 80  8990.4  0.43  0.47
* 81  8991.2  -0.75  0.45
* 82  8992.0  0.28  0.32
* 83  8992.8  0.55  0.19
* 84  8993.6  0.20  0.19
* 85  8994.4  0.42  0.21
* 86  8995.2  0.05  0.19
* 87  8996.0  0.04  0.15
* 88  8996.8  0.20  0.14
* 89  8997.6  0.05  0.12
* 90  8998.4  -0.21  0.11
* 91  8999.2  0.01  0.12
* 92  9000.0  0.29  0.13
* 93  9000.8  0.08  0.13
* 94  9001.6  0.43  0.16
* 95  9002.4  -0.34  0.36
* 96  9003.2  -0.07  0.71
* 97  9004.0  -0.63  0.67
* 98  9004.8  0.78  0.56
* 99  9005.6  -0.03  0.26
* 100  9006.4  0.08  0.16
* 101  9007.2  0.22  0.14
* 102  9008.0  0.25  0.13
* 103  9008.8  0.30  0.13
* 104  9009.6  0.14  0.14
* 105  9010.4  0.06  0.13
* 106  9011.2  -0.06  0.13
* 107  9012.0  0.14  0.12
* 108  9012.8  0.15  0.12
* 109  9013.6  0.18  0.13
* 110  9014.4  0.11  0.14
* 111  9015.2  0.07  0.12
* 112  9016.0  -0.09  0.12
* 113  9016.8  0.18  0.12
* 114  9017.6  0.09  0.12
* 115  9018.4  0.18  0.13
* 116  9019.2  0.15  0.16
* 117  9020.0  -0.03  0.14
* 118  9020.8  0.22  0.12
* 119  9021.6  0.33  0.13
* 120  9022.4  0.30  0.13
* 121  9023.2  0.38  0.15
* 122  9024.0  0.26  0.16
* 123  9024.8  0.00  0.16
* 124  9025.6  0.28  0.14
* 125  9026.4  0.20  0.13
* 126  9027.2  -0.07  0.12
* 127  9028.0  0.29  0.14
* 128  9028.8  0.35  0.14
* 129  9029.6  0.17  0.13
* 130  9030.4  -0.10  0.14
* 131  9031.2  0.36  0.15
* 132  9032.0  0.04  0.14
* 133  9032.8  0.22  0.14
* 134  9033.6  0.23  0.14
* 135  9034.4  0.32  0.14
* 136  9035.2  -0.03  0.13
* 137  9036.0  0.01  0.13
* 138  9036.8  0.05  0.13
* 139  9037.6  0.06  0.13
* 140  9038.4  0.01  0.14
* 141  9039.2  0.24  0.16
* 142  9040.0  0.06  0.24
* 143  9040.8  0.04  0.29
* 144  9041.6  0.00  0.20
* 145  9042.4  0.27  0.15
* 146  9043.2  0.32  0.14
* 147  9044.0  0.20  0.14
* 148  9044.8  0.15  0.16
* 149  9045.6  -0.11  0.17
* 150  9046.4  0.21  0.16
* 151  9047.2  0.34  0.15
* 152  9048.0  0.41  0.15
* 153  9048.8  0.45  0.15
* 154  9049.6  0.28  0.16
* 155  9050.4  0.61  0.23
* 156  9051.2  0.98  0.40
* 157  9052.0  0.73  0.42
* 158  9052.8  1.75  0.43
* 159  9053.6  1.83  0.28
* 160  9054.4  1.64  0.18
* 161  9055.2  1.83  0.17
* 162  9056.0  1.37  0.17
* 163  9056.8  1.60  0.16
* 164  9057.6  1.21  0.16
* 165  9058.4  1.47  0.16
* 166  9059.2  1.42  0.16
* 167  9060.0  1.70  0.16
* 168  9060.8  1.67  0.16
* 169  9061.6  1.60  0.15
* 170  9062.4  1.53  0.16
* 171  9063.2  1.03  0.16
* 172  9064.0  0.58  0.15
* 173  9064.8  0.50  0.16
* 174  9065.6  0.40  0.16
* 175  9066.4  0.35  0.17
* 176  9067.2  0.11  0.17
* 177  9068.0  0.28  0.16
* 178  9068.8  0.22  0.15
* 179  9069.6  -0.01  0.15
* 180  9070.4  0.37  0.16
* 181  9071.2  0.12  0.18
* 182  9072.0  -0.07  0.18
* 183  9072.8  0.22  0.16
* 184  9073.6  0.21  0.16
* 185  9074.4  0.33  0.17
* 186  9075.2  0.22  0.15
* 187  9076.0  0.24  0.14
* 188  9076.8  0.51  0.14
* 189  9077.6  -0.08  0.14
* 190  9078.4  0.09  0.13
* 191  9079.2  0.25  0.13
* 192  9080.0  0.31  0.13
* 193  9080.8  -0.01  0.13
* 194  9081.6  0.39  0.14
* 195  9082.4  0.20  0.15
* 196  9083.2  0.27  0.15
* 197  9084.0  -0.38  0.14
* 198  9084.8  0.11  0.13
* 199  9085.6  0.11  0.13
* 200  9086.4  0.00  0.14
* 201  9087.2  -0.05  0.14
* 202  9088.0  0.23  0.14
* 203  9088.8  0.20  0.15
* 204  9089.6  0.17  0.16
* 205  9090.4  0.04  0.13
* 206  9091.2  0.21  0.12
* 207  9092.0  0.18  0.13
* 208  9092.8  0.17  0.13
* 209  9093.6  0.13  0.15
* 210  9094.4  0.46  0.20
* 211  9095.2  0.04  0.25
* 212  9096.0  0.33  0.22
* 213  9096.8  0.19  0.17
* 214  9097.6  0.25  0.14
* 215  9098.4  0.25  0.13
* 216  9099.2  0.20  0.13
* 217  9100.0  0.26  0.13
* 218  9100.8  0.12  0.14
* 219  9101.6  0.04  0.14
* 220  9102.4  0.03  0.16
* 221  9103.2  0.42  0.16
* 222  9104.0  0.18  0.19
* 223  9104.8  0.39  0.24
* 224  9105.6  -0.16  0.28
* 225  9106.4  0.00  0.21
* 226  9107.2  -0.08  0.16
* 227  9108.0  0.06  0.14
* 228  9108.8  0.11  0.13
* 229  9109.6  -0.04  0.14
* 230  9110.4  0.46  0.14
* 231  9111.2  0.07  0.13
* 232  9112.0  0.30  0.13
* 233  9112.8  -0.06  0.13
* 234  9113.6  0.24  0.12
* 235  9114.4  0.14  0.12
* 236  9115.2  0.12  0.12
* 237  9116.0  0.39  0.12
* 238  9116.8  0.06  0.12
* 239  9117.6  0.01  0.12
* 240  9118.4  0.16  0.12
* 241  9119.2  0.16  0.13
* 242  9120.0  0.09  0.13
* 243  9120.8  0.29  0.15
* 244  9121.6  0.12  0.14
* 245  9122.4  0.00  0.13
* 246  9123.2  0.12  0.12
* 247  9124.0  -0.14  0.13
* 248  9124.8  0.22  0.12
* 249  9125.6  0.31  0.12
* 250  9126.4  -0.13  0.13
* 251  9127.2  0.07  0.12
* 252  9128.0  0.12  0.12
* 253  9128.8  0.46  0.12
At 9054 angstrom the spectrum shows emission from [O II] 3727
